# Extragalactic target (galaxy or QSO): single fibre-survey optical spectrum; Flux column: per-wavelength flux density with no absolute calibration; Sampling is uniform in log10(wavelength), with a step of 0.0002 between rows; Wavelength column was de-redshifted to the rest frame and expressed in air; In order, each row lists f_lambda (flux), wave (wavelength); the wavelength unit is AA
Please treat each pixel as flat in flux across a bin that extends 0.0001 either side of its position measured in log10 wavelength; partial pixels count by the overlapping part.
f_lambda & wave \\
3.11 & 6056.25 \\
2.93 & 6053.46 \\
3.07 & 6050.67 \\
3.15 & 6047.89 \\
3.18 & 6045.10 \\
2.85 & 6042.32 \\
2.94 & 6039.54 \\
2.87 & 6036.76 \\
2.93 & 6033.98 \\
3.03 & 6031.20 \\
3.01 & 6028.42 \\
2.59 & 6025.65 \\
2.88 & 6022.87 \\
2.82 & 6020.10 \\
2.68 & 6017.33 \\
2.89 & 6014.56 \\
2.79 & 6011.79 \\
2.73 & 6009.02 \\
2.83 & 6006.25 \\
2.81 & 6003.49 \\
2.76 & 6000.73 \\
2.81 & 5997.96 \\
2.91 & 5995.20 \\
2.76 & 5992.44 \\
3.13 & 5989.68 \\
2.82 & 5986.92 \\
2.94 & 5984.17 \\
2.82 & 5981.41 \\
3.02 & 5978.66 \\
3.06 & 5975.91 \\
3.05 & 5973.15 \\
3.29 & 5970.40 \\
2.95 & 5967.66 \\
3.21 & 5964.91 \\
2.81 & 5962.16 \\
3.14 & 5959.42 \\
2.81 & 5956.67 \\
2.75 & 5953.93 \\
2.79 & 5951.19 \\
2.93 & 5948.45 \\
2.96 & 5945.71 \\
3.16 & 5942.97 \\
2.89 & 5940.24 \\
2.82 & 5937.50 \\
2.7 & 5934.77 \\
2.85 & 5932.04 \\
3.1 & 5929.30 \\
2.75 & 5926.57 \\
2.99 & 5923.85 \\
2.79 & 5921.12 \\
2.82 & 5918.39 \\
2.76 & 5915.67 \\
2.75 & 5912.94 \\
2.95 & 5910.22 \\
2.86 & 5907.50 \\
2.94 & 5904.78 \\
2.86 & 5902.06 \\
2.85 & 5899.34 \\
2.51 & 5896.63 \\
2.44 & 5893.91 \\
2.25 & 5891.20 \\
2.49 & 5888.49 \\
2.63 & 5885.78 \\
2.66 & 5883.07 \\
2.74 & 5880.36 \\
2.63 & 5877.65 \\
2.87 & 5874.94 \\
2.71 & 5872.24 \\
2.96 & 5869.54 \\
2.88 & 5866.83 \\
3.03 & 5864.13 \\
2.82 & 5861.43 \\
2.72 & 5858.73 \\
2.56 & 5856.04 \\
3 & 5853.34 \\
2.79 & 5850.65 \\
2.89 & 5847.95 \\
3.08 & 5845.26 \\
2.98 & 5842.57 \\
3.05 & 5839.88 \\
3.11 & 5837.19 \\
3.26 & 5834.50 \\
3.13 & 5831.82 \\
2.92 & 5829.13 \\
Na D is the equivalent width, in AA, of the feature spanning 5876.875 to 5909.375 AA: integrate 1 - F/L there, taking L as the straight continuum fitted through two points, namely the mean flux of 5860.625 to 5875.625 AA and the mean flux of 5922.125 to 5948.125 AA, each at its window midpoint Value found 2.6 AA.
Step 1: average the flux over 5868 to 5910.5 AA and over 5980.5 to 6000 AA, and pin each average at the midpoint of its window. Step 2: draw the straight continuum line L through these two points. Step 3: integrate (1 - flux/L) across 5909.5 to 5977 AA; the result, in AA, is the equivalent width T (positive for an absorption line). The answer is -3.0 AA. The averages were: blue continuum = 2.7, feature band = 2.92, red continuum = 2.88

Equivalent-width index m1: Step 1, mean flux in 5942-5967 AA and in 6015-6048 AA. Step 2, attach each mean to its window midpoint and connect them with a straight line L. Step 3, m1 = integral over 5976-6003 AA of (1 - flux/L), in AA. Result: 0.3 AA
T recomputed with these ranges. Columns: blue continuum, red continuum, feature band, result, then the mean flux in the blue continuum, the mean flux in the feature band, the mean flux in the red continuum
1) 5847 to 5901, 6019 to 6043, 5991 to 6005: 0.2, 2.72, 2.81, 2.88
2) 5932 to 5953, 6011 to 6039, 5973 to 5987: -0.4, 2.89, 2.96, 2.85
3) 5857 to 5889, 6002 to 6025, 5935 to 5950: -0.8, 2.77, 2.93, 2.8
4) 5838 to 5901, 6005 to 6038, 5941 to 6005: -2.9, 2.77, 2.94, 2.84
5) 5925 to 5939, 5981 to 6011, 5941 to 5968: -1.0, 2.85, 2.95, 2.85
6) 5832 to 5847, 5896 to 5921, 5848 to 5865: 1.2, 3.09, 2.82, 2.82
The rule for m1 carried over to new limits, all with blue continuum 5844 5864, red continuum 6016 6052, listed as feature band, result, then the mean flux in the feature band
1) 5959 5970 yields -0.56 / 3.04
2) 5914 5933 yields 0.09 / 2.86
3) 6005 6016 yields 0.40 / 2.81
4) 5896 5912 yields 0.16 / 2.84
